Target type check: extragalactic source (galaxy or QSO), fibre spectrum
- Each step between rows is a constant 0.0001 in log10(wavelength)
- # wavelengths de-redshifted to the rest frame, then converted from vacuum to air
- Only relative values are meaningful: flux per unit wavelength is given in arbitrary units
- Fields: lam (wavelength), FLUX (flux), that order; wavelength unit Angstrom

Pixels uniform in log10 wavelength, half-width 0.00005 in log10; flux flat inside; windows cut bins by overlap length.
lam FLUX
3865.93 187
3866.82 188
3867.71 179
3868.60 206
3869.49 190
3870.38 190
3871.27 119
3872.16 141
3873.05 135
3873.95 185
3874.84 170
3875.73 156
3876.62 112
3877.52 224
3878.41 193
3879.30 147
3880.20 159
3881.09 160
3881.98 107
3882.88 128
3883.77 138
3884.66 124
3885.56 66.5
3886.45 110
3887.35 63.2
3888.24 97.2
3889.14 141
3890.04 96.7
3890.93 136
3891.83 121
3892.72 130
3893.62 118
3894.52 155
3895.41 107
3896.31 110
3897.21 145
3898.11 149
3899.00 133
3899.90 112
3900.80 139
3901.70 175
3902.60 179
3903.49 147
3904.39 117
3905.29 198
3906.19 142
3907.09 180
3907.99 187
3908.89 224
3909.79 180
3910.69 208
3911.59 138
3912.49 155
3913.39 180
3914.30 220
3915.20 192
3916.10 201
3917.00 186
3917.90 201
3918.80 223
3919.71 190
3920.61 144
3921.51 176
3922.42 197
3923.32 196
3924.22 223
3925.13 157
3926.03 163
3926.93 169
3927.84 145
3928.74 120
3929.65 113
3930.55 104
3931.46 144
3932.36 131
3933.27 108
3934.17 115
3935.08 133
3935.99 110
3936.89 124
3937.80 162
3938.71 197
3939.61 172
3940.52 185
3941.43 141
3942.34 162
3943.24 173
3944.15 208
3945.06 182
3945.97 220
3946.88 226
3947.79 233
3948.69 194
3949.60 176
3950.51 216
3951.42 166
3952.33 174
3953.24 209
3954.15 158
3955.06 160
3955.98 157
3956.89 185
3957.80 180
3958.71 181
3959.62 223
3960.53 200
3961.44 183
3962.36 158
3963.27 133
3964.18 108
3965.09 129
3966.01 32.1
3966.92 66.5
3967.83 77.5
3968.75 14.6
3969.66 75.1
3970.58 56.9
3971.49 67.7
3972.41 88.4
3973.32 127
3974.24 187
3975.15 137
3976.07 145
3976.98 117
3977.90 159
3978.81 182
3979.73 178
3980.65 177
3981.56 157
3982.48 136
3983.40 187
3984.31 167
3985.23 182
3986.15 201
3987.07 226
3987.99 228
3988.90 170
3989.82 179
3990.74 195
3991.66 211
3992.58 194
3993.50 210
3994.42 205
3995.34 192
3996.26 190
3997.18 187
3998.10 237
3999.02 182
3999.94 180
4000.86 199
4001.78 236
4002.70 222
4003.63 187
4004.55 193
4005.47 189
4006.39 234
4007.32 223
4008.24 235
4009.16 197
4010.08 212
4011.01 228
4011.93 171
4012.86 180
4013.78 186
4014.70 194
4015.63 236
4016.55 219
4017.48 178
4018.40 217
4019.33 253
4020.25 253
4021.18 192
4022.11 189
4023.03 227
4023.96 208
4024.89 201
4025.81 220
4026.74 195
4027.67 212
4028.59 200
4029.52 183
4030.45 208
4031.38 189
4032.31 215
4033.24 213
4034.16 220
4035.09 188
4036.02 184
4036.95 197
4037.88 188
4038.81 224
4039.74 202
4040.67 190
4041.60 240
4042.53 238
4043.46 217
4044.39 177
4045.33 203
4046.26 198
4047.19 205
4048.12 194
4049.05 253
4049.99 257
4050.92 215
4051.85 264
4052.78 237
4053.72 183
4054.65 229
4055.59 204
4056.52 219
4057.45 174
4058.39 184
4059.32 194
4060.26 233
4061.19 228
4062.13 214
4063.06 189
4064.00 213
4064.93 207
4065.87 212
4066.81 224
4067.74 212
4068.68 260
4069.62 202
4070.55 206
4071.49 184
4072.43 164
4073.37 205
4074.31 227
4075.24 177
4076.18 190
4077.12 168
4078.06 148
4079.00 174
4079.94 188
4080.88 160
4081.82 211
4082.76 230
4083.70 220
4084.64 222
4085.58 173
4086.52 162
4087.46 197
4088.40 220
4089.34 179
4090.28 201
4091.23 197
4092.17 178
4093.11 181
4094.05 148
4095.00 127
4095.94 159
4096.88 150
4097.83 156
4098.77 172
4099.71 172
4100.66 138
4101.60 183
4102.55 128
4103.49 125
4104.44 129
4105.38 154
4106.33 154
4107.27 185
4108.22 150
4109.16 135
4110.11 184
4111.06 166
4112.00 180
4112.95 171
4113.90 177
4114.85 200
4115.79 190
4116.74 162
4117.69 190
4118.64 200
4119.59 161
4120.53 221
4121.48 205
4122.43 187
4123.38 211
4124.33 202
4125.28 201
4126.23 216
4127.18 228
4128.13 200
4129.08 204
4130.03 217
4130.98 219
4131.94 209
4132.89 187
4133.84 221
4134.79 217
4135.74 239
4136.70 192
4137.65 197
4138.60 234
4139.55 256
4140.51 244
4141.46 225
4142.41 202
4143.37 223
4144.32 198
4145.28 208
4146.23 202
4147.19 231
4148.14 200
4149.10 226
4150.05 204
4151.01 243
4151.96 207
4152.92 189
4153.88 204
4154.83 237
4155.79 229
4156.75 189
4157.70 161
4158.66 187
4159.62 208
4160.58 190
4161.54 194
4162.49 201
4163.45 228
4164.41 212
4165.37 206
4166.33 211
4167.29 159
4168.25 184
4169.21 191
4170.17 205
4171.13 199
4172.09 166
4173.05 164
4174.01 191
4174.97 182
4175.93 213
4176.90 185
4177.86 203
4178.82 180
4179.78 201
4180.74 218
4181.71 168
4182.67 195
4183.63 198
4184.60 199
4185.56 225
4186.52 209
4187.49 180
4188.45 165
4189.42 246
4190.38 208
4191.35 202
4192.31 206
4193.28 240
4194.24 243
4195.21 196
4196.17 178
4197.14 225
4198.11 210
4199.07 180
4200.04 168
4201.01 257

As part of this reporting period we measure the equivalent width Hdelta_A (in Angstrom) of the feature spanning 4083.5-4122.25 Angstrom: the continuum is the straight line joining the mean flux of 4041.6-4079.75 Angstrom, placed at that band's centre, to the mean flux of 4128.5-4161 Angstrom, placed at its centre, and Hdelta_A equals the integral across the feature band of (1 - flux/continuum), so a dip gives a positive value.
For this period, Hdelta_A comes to 6.8 Angstrom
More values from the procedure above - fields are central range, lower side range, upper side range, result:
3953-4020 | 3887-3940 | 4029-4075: 3.8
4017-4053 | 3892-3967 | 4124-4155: -4.2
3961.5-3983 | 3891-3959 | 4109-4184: 6.7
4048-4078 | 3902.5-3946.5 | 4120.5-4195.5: -3.0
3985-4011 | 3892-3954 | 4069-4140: -4.4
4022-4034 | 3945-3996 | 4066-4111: -2.5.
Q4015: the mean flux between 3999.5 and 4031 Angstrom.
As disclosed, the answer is 208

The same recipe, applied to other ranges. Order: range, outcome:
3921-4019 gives 170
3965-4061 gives 189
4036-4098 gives 200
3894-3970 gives 160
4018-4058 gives 211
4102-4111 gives 150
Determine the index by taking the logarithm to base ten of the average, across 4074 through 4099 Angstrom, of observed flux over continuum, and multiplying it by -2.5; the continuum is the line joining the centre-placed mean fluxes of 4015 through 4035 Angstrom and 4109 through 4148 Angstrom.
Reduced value 0.14 mag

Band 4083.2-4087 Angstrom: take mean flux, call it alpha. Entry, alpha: 195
